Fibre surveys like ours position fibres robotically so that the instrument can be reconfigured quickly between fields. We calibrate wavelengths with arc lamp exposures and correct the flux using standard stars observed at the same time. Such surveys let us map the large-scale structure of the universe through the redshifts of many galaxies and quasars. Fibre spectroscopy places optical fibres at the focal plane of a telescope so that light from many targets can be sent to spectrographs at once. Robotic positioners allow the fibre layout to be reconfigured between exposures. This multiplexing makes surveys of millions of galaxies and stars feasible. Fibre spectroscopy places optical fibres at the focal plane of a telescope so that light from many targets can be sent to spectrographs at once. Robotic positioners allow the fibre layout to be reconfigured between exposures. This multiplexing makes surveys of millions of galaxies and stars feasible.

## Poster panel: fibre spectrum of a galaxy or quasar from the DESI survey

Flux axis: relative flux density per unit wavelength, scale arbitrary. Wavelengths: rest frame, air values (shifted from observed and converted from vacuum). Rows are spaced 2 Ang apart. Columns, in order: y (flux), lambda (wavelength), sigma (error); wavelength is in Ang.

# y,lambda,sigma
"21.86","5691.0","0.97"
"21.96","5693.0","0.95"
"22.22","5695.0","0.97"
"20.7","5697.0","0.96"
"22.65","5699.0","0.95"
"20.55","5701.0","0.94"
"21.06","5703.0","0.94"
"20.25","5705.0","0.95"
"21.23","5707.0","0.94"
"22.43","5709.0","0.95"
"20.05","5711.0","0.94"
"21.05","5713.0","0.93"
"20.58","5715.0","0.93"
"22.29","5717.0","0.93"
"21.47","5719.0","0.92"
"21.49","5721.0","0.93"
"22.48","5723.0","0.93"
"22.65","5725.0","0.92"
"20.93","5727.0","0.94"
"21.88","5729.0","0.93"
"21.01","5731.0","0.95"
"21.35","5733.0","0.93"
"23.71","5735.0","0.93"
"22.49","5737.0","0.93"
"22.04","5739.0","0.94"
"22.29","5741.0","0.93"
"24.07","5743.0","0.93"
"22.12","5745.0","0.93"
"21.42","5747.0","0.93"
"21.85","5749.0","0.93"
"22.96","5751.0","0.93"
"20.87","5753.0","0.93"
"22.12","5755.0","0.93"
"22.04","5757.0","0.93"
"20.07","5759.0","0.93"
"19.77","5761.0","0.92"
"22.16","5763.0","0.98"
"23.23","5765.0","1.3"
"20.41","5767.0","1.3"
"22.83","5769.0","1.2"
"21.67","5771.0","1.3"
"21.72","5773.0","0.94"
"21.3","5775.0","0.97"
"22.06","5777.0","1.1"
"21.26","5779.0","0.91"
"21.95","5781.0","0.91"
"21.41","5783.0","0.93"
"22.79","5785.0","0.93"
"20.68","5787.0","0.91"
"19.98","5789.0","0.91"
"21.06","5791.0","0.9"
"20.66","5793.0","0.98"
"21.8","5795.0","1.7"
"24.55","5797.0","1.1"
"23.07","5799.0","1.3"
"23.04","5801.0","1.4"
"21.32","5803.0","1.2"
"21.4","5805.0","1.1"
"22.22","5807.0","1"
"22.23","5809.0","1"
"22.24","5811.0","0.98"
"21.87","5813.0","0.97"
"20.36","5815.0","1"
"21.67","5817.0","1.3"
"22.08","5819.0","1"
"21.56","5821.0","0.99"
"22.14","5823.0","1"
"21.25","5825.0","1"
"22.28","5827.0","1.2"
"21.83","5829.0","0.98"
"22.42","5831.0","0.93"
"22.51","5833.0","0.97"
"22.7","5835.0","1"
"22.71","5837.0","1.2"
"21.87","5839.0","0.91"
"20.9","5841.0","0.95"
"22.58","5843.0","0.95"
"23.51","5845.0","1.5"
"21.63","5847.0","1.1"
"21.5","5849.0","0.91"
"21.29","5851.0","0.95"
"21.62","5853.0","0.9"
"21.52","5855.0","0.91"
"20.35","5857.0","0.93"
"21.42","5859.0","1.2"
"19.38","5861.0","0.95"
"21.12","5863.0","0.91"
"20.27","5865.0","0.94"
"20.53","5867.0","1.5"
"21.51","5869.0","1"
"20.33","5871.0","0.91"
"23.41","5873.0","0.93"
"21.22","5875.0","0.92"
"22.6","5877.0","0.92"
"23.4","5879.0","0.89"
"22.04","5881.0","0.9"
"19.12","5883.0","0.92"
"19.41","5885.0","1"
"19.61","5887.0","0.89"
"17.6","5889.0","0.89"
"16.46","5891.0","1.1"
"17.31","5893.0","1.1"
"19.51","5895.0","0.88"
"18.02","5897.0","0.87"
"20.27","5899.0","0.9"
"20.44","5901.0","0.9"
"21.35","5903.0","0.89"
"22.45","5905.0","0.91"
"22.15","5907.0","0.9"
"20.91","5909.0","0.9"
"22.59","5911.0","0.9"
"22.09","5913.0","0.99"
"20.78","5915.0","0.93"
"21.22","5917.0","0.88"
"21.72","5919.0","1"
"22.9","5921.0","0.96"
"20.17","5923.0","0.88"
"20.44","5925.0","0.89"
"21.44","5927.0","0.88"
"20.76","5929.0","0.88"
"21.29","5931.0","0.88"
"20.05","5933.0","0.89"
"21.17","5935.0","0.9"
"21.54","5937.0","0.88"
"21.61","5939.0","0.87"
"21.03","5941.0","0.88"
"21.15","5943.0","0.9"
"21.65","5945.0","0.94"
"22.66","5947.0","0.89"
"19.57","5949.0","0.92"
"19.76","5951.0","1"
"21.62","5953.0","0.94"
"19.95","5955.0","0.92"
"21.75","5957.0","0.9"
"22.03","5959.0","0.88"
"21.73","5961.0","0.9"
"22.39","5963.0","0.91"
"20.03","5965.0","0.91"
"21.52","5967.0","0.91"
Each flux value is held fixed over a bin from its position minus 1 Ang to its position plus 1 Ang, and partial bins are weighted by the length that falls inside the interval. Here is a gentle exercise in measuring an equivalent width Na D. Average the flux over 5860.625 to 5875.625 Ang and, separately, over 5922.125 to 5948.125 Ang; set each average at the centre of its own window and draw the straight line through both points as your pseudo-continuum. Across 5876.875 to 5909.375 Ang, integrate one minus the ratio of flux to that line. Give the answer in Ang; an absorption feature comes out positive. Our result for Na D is 1.54 Ang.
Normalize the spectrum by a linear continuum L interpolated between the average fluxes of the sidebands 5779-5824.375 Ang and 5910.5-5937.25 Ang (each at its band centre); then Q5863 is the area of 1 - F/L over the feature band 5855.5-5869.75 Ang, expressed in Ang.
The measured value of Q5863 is 0.6 Ang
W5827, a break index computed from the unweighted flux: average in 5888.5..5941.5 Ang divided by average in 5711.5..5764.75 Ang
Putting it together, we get 0.95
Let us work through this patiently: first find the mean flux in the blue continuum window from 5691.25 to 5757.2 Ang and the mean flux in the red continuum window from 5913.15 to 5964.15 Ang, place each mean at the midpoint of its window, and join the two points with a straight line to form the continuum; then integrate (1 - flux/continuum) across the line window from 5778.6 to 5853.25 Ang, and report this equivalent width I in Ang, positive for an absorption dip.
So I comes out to -1.28 Ang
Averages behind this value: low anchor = 21.8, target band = 21.9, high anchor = 21.2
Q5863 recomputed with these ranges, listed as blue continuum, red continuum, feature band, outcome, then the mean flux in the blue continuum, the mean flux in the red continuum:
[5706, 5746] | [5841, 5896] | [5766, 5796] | 0.0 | 21.9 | 20.8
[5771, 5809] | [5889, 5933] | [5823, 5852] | -1.0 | 21.8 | 20.6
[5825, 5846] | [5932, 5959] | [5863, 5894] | 2.1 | 22.3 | 21.1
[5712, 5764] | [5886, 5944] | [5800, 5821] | -0.5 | 21.8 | 20.6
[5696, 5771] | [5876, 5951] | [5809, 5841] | -1.1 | 21.7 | 20.8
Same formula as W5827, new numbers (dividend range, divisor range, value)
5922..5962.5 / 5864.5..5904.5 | 1.04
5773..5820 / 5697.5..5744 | 1.00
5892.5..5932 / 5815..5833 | 0.96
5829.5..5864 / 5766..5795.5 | 1.01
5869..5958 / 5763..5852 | 0.95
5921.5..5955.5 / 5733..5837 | 0.96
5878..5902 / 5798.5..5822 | 0.89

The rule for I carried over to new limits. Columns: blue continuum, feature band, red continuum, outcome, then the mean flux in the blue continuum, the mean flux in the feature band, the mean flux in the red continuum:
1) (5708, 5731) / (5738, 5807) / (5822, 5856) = -0.2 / 21.5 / 21.8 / 22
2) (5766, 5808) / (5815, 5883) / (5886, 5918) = -2.5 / 21.8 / 21.7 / 20.2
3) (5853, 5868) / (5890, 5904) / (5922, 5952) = 1.2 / 20.7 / 19.1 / 21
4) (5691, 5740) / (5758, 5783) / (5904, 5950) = 0.0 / 21.6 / 21.5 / 21.4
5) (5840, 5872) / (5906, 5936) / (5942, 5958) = -0.3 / 21.2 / 21.3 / 21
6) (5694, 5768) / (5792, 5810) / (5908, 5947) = -0.6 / 21.7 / 22.3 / 21.3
